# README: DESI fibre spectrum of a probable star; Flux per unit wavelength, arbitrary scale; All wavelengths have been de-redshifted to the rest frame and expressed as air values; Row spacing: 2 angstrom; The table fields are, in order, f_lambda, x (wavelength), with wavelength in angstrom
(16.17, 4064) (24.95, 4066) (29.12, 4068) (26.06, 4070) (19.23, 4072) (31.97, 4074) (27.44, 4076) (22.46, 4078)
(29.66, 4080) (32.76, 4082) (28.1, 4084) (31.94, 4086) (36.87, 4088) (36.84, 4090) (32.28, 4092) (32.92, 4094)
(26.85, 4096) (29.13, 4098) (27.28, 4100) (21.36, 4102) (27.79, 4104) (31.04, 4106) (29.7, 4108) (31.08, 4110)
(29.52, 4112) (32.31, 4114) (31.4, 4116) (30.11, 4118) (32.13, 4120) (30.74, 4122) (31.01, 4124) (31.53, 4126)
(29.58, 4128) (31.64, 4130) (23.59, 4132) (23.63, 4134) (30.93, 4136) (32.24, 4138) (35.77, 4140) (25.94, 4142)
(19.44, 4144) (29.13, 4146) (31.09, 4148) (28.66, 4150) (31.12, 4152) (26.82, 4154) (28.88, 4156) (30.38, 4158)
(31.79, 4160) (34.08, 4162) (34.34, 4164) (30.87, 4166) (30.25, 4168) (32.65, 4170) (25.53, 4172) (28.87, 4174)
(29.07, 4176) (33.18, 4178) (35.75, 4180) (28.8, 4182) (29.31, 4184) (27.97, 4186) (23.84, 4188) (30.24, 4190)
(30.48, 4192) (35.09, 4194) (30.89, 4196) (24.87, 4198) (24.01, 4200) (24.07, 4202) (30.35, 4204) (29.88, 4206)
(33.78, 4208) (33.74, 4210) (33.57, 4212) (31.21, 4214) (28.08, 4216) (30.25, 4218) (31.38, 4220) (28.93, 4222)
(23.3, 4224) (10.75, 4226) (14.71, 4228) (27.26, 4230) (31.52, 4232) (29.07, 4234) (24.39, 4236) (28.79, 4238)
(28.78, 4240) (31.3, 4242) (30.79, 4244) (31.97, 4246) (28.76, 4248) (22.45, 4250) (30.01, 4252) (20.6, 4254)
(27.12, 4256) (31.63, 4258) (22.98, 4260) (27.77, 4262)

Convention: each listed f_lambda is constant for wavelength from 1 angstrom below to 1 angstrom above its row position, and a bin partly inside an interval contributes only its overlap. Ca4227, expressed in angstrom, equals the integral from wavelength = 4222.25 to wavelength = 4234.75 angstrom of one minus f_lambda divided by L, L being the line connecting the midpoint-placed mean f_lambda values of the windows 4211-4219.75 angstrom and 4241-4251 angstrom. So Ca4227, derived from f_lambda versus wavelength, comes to 2.9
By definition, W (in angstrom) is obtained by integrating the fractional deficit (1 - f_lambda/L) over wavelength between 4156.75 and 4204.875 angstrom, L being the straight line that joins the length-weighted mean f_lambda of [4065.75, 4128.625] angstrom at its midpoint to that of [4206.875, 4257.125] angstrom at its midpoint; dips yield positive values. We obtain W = -2.4 angstrom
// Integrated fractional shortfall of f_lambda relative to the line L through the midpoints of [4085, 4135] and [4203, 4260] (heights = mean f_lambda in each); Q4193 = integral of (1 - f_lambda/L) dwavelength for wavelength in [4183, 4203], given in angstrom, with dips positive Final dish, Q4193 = 0.4 angstrom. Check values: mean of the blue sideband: 30.1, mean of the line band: 28.1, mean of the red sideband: 27.9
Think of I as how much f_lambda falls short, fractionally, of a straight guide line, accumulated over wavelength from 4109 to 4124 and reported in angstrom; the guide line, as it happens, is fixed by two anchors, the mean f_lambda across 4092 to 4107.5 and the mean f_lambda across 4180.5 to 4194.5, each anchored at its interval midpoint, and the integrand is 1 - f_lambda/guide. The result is -1.3 angstrom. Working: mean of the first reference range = 28.4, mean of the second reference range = 29.4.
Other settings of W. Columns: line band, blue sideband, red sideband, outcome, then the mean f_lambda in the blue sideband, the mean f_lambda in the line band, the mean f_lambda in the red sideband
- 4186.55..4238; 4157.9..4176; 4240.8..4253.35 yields 3.4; 30.9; 27.8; 29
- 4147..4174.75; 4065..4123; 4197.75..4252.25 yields -1.8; 29.4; 30.4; 27.8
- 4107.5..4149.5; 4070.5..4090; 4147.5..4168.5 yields 0.8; 29.3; 29.6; 30.8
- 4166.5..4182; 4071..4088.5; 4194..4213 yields -0.6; 28.7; 30.6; 29.8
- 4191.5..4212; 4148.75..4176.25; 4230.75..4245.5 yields -0.1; 30.3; 29.9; 29.3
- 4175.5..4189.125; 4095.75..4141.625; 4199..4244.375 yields -0.6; 29.6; 29.7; 27.8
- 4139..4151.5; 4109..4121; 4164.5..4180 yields 1.0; 31.1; 28.4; 30.6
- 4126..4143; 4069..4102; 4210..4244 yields -0.4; 29.2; 29.3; 27.4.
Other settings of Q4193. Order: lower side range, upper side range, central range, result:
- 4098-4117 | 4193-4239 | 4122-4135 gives 0.1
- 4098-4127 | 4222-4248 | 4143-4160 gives 0.1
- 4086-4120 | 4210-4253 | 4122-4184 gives -1.1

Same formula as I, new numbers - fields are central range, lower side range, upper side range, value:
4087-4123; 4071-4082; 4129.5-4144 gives -3.95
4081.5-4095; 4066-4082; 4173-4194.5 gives -2.89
